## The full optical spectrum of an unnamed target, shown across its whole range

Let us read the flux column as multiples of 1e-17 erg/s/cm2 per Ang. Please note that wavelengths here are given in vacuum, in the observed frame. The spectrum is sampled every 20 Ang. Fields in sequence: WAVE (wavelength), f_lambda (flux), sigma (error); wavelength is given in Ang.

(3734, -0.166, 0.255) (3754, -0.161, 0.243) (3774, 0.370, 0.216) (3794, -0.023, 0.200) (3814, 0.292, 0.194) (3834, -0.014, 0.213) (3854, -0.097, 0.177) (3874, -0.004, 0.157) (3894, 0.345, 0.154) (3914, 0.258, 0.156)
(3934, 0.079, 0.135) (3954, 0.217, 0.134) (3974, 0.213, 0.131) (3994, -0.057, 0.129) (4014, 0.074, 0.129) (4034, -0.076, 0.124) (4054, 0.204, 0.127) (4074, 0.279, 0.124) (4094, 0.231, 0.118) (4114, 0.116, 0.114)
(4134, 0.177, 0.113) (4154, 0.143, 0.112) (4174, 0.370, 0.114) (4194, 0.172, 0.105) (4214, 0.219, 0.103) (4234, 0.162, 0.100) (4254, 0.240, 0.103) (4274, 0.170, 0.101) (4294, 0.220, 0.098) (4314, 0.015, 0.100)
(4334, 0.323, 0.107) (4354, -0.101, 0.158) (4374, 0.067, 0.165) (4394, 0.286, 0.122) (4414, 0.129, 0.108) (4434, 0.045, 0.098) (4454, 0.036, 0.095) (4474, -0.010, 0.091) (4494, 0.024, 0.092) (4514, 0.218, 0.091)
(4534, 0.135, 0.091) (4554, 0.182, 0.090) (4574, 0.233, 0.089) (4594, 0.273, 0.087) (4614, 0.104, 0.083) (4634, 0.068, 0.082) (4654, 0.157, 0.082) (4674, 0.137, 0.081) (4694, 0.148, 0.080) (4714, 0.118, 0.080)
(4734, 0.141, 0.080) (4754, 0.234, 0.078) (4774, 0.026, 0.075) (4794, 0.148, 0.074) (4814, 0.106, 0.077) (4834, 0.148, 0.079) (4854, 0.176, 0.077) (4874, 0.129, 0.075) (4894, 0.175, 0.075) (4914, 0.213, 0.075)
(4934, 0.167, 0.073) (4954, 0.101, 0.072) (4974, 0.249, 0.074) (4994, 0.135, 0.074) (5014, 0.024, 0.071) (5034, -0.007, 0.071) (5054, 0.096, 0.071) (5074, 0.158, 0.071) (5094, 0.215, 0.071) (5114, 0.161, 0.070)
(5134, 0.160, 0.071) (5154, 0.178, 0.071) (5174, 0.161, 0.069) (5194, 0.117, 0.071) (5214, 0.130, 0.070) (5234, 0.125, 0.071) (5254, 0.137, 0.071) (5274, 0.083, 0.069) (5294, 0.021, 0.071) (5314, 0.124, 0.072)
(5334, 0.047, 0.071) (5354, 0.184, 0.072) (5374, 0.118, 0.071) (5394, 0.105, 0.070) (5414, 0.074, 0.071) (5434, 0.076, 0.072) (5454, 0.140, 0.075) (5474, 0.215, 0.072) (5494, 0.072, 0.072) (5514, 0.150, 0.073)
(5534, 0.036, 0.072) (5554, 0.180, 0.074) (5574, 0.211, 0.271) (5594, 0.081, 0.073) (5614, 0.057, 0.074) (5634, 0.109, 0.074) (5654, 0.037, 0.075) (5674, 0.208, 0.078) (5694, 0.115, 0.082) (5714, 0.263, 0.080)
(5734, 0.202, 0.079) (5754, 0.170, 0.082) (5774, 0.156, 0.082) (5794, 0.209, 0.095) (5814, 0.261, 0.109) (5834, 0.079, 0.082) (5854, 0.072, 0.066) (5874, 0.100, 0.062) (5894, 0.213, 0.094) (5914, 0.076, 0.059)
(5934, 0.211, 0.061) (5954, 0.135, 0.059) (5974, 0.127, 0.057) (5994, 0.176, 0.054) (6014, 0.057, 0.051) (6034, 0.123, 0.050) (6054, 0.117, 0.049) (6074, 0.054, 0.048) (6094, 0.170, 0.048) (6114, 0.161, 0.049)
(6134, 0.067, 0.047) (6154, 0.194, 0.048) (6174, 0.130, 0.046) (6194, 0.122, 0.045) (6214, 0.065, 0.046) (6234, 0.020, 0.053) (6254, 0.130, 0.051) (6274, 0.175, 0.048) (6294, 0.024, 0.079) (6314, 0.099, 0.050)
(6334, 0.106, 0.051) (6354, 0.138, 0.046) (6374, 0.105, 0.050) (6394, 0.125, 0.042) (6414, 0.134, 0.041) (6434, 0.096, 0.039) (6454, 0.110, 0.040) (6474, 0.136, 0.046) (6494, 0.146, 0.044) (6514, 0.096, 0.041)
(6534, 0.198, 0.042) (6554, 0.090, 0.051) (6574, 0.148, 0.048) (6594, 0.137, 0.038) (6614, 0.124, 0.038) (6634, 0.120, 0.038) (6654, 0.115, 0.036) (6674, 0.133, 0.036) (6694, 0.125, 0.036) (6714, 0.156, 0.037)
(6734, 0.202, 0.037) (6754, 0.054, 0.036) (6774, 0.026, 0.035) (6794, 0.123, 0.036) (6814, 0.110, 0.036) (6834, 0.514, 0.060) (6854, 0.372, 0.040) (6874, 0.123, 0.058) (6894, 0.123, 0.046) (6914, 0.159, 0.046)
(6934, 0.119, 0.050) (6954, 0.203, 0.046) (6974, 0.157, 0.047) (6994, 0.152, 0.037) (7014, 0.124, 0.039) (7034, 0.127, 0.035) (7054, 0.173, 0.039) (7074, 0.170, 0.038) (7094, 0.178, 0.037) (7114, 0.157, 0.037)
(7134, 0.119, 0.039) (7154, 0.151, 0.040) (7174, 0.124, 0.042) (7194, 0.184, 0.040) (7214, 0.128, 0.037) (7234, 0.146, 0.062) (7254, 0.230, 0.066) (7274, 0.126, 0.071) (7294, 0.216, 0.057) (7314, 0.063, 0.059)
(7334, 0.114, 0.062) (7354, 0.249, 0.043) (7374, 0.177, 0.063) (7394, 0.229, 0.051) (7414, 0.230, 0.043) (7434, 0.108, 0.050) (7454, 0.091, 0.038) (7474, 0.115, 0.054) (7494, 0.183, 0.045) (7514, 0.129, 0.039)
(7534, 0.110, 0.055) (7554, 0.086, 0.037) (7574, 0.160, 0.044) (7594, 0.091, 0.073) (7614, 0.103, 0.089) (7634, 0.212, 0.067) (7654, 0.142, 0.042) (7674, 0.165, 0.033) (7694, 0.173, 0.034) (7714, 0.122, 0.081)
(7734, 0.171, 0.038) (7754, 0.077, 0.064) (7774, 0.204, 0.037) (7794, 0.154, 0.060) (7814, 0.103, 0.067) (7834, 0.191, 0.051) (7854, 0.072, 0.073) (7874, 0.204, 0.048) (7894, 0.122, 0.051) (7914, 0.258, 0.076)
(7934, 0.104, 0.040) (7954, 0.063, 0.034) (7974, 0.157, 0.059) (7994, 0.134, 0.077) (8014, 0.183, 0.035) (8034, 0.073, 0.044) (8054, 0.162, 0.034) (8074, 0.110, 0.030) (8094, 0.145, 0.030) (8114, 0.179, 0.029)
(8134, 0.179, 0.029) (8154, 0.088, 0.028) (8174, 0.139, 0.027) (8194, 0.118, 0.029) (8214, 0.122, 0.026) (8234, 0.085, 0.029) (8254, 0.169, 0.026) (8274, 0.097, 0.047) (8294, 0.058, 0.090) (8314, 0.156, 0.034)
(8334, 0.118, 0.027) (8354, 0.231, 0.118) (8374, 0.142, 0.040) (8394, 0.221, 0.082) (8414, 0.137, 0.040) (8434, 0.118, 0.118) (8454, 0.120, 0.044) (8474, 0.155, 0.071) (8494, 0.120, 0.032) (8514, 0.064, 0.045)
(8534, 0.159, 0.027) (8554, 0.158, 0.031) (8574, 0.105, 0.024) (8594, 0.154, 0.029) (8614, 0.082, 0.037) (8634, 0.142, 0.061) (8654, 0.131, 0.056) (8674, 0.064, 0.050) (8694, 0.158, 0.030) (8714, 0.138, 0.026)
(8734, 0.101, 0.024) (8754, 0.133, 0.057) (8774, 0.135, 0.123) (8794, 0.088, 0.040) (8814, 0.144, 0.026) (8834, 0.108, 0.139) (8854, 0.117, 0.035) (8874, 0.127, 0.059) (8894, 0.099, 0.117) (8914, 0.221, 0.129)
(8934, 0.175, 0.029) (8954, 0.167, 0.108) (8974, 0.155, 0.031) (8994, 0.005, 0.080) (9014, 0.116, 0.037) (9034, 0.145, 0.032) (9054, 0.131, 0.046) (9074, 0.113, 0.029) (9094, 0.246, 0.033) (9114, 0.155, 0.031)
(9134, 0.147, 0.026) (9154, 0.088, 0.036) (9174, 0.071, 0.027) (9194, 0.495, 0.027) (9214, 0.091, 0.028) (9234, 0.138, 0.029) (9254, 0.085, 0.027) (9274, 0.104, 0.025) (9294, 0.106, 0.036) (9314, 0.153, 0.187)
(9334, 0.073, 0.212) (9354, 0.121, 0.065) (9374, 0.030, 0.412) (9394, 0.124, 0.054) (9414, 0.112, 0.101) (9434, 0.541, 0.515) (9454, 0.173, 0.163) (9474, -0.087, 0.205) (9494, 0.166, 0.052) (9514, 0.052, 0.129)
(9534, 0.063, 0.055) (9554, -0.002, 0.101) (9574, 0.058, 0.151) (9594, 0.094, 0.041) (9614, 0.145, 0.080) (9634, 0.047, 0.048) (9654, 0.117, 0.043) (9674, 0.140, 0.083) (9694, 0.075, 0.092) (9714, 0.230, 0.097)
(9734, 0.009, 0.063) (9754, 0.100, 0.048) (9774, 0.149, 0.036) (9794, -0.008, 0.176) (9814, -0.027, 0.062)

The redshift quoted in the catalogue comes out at 0.835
